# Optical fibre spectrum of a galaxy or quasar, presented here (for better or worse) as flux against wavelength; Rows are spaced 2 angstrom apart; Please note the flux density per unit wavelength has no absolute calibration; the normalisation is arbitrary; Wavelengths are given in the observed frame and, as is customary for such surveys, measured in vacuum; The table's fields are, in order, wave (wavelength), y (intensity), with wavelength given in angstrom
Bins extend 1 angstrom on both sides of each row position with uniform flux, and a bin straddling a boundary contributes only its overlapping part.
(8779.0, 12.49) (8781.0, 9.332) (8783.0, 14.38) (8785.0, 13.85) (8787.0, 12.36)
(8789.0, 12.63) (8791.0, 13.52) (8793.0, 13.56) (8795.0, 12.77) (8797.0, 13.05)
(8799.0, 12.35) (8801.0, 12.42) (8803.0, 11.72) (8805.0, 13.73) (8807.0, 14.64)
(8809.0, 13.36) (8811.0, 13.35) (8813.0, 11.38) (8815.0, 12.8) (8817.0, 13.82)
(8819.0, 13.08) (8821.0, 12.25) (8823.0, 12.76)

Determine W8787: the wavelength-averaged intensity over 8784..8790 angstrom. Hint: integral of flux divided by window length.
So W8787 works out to 12.9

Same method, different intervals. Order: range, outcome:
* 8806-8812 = 13.8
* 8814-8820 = 13.2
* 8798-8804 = 12.2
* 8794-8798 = 12.9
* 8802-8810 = 13.4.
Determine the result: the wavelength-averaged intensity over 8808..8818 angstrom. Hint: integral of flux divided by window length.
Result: 12.9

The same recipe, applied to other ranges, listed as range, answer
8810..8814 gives 12.4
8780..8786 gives 12.5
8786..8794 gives 13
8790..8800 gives 13.1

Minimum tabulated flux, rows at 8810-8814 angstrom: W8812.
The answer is 11.38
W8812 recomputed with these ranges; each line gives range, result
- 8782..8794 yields 12.36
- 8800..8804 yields 11.72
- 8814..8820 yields 12.8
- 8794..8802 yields 12.35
